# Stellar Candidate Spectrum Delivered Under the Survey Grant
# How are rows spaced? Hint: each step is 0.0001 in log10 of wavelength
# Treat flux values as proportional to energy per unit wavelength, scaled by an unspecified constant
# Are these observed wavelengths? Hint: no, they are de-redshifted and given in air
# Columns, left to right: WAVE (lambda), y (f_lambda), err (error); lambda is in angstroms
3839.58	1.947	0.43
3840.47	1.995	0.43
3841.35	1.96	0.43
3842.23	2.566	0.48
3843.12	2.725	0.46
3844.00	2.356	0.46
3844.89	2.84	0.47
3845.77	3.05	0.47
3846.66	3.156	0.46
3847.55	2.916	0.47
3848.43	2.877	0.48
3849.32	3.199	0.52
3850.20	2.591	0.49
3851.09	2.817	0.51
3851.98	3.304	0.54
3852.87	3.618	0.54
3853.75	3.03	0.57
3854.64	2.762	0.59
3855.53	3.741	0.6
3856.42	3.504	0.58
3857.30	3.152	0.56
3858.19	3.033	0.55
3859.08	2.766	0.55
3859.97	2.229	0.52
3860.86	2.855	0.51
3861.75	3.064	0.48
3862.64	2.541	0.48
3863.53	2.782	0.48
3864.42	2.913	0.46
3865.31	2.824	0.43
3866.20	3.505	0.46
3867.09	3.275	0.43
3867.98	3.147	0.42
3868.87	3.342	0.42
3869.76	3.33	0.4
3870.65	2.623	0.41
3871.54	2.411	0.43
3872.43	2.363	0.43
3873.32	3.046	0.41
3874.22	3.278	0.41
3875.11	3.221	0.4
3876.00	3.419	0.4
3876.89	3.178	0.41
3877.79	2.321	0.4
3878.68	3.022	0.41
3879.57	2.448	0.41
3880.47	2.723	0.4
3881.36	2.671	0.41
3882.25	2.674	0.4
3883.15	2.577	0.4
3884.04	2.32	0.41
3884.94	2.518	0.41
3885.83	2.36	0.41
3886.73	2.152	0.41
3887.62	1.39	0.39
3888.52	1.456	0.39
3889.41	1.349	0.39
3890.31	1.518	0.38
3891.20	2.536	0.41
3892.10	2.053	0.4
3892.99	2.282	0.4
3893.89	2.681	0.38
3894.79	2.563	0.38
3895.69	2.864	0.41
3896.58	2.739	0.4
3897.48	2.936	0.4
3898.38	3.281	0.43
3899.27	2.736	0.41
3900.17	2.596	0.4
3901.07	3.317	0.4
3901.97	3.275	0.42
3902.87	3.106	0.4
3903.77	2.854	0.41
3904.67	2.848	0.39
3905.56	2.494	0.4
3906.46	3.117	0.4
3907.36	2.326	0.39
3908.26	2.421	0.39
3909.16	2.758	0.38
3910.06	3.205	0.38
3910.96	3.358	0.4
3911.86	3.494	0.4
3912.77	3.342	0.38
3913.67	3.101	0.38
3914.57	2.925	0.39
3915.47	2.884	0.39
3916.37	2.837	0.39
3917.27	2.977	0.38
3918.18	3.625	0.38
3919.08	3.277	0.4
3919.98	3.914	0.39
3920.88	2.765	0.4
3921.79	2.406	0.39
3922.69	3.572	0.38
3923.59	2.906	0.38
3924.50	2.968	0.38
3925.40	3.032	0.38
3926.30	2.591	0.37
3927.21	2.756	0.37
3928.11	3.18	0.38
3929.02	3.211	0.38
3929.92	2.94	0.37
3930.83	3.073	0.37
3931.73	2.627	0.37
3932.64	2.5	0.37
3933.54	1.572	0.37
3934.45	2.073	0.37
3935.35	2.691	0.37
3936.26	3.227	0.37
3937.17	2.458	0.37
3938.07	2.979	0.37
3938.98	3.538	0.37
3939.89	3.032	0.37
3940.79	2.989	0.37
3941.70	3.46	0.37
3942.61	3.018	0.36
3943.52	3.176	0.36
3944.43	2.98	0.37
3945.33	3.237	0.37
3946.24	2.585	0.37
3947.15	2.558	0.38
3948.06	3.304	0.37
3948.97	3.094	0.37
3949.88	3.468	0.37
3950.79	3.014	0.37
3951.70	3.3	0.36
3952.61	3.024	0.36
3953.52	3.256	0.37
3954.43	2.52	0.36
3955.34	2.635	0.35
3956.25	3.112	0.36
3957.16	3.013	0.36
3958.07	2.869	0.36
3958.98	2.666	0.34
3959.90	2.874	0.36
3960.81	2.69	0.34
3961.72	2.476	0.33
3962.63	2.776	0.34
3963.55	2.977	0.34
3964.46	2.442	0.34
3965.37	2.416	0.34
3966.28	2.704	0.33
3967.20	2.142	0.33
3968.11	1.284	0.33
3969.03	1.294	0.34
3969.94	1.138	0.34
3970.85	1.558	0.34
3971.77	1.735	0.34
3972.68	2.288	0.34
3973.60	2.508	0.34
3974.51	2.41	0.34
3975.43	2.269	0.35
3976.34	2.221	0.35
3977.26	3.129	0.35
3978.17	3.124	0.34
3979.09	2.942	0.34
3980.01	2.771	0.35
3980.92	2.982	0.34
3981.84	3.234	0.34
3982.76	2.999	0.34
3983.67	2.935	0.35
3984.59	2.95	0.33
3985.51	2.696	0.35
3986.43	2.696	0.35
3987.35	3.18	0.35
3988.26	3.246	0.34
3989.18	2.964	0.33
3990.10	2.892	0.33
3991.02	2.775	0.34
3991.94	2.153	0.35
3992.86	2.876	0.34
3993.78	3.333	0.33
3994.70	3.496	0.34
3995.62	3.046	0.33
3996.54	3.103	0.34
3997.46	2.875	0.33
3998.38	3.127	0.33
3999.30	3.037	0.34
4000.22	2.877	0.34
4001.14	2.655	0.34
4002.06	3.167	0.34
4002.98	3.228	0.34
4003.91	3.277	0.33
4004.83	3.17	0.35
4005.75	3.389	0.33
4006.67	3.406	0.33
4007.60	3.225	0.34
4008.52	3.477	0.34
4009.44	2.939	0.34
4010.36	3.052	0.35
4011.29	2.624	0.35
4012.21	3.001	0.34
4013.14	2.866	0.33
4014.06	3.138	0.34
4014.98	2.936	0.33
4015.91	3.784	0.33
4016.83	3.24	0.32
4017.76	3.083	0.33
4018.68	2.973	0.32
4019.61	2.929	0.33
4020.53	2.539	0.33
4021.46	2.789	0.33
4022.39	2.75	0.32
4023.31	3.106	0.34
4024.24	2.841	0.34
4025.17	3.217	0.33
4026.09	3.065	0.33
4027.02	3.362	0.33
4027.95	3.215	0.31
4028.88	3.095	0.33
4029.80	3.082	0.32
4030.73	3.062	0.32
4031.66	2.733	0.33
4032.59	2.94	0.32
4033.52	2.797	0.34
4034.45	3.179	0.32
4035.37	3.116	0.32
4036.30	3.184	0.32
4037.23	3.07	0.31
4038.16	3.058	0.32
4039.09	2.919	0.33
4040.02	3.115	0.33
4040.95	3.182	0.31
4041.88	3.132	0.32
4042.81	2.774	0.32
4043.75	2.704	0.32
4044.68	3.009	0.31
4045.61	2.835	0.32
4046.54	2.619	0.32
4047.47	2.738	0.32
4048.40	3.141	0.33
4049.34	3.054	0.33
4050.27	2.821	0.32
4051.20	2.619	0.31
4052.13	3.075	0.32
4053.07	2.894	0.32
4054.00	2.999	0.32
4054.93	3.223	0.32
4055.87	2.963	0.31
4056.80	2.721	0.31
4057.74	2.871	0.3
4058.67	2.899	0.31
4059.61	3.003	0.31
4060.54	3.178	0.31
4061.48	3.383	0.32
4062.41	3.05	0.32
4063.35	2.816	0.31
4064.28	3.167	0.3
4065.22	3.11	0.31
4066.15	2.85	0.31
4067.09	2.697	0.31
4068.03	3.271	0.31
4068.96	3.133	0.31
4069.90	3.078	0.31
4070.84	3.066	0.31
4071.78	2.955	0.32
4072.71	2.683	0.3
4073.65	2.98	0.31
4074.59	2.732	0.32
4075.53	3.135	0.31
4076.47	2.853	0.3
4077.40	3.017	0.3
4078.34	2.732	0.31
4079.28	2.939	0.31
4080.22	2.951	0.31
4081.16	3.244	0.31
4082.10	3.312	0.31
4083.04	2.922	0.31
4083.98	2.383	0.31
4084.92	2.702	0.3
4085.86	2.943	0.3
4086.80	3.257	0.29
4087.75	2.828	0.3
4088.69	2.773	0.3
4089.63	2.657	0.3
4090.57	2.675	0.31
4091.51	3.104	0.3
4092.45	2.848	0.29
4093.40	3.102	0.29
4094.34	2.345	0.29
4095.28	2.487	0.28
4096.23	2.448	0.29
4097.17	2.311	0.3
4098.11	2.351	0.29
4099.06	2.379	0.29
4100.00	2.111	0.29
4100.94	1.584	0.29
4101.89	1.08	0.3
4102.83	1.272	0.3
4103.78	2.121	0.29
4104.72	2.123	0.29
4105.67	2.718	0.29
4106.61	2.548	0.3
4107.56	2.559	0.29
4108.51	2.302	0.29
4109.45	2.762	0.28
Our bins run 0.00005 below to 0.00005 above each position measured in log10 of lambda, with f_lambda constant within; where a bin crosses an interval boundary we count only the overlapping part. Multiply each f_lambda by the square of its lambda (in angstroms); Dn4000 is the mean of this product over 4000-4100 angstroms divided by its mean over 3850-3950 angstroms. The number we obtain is 1.1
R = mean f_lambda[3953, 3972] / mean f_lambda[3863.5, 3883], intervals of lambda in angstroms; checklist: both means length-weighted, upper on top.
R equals 0.83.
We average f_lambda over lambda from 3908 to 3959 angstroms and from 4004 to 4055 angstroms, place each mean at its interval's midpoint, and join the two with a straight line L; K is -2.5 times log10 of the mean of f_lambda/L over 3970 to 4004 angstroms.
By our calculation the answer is 0.07 mag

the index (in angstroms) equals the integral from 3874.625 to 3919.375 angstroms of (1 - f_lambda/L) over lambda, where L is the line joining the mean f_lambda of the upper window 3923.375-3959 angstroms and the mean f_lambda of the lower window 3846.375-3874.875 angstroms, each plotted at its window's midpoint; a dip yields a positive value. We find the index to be 3.6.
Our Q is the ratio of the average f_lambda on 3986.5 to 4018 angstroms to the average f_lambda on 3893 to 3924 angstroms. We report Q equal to 1.03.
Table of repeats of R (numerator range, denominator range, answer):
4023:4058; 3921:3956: 1.02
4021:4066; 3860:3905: 1.11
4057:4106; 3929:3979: 1.02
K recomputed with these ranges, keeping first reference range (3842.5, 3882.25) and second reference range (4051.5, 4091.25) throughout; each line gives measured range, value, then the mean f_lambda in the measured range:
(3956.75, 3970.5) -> 0.24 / 2.38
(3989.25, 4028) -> -0.03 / 3.05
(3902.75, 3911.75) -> 0.03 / 2.87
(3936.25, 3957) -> -0.03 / 3.04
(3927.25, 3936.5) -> 0.10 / 2.7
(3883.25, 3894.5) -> 0.38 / 2.07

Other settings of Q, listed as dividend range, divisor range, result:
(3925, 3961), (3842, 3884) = 0.99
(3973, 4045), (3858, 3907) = 1.11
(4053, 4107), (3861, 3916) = 1.00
